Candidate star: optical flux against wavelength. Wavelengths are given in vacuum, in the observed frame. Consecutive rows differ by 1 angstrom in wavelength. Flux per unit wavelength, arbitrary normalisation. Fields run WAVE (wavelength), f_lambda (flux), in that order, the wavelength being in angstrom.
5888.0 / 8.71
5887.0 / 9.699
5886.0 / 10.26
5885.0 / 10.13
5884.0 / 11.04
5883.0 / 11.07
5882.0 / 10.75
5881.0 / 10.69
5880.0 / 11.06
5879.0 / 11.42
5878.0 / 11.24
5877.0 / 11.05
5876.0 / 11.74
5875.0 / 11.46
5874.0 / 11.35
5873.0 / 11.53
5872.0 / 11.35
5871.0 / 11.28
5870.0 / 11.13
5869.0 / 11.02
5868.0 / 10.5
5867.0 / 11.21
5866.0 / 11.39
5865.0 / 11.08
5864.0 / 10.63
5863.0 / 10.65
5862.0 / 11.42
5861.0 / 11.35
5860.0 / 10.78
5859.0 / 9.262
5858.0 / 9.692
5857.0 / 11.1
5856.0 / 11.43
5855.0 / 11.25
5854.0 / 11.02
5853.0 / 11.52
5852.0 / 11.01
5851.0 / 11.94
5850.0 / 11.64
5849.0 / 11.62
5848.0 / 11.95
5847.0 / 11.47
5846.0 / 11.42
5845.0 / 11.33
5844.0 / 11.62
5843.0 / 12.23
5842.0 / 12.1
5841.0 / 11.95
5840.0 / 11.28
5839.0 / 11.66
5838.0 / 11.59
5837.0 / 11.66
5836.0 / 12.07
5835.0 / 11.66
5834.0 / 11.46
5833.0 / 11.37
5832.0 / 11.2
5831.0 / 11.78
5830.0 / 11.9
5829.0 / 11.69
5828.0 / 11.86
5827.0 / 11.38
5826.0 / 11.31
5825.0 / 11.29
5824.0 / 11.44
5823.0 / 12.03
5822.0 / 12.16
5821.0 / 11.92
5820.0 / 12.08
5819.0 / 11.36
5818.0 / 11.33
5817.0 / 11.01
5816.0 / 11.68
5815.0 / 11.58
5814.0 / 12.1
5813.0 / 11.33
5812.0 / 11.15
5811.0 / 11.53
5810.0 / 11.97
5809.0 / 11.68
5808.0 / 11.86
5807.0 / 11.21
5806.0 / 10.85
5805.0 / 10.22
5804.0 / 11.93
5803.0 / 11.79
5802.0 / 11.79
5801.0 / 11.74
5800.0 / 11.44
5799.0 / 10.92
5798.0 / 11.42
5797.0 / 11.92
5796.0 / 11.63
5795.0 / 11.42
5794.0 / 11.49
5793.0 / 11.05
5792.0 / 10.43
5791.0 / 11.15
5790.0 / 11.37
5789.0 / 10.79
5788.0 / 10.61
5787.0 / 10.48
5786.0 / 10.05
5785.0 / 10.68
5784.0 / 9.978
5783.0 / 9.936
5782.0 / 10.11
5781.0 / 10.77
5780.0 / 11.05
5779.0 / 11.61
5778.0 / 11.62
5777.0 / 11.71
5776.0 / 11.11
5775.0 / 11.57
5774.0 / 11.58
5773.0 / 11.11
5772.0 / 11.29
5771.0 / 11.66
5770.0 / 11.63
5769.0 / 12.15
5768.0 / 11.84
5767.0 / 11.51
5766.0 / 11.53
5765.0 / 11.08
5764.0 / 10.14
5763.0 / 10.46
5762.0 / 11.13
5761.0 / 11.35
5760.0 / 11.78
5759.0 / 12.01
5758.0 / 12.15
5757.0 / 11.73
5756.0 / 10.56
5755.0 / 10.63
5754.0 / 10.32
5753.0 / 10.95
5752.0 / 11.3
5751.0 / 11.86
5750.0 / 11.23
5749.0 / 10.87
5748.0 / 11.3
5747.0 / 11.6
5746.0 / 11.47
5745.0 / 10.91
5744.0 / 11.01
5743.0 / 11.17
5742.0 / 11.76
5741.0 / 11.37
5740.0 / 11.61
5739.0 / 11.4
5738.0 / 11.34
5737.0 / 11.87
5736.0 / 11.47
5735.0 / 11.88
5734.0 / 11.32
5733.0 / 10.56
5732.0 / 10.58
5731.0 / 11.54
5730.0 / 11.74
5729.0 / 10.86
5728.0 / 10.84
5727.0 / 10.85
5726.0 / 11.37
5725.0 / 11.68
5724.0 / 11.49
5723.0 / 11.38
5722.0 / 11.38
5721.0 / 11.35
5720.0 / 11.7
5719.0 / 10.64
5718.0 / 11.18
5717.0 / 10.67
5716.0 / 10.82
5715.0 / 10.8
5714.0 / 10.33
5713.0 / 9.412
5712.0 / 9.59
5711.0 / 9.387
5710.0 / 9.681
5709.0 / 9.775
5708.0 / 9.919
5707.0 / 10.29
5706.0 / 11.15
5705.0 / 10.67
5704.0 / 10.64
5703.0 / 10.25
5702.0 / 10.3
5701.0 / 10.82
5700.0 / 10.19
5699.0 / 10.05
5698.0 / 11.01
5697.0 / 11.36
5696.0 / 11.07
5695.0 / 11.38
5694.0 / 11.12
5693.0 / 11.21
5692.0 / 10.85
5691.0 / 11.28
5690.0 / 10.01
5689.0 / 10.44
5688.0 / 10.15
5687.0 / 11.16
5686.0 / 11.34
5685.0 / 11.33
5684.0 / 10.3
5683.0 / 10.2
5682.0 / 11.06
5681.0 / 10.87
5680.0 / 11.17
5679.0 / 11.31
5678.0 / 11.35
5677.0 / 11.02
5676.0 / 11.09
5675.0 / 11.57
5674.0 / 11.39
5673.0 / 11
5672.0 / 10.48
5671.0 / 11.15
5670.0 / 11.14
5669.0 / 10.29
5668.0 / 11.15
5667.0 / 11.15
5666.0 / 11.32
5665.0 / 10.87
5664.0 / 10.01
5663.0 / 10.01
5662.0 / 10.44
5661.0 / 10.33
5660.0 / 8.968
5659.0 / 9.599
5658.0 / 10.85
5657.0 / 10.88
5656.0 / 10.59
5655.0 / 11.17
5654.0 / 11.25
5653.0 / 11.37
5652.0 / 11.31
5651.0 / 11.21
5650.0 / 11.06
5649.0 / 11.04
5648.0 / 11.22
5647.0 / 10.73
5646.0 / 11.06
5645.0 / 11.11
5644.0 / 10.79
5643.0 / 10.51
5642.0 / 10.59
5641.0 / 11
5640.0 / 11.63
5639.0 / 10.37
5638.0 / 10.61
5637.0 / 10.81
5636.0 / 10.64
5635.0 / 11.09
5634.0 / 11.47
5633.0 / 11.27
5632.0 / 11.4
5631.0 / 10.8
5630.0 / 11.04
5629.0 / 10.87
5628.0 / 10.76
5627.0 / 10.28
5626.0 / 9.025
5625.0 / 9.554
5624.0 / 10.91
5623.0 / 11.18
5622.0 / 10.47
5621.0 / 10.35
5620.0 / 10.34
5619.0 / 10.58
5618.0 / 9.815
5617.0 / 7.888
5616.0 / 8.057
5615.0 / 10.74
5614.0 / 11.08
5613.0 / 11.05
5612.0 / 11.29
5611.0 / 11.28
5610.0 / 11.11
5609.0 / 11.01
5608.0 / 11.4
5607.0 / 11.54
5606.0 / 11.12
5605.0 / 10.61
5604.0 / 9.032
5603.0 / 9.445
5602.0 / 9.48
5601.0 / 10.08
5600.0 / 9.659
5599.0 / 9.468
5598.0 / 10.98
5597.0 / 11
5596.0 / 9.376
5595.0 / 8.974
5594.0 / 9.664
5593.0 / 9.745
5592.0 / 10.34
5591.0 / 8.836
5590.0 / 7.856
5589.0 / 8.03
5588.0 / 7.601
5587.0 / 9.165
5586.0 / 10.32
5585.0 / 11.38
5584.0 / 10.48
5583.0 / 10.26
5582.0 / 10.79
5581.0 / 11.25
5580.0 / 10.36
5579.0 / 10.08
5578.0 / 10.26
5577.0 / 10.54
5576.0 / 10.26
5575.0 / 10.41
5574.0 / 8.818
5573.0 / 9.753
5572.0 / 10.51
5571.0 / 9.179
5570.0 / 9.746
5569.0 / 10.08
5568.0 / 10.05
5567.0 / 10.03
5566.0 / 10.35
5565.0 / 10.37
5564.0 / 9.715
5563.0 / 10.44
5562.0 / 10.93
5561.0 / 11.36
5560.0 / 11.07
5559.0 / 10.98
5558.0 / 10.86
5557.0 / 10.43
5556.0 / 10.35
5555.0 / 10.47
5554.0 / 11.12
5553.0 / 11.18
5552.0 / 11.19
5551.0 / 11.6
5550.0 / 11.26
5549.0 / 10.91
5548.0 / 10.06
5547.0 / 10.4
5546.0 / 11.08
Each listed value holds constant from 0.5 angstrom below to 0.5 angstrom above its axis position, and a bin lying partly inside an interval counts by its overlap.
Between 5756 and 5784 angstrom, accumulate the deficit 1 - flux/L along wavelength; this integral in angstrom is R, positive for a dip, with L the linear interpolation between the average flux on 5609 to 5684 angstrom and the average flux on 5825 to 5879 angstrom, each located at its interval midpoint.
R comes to -0.45 angstrom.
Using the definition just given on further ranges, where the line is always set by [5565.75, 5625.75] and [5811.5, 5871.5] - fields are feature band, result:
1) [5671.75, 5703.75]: -0.9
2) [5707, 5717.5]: 0.6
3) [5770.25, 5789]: 0.2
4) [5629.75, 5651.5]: -1.4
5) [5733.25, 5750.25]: -0.8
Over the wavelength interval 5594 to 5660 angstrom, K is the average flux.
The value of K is 10.6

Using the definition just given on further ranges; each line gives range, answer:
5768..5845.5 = 11.4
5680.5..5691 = 10.7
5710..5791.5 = 11.1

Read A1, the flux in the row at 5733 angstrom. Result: 10.56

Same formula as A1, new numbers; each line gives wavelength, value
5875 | 11.46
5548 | 10.06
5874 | 11.35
